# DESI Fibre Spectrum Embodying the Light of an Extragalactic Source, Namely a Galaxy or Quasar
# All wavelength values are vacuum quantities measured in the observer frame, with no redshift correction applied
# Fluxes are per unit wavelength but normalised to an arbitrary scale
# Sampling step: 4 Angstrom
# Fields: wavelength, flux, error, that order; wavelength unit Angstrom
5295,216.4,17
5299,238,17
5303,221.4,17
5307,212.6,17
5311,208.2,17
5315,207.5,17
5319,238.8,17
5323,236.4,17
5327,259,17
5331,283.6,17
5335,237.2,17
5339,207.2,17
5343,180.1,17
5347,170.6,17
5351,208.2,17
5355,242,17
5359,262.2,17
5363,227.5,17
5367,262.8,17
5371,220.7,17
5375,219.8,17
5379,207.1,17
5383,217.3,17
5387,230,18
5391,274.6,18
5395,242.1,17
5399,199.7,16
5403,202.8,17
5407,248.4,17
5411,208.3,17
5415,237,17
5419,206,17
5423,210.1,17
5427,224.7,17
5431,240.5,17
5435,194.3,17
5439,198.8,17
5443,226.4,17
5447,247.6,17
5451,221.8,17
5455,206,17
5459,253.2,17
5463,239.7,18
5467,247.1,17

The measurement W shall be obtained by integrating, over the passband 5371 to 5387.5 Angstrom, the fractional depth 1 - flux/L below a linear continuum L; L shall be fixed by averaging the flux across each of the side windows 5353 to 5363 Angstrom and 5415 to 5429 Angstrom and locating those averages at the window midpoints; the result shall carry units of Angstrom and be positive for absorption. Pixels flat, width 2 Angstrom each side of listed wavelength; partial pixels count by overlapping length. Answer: 1.3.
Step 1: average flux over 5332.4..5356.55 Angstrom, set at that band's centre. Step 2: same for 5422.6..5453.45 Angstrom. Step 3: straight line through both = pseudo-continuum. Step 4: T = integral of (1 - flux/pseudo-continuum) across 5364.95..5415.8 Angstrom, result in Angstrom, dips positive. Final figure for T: -3.2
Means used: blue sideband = 209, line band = 228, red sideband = 221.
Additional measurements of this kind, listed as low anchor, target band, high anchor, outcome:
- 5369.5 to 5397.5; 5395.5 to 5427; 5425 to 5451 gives 1.1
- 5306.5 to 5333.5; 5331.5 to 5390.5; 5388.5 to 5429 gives 1.9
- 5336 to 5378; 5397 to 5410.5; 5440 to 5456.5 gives 0.4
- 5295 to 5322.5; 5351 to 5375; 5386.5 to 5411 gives -1.1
